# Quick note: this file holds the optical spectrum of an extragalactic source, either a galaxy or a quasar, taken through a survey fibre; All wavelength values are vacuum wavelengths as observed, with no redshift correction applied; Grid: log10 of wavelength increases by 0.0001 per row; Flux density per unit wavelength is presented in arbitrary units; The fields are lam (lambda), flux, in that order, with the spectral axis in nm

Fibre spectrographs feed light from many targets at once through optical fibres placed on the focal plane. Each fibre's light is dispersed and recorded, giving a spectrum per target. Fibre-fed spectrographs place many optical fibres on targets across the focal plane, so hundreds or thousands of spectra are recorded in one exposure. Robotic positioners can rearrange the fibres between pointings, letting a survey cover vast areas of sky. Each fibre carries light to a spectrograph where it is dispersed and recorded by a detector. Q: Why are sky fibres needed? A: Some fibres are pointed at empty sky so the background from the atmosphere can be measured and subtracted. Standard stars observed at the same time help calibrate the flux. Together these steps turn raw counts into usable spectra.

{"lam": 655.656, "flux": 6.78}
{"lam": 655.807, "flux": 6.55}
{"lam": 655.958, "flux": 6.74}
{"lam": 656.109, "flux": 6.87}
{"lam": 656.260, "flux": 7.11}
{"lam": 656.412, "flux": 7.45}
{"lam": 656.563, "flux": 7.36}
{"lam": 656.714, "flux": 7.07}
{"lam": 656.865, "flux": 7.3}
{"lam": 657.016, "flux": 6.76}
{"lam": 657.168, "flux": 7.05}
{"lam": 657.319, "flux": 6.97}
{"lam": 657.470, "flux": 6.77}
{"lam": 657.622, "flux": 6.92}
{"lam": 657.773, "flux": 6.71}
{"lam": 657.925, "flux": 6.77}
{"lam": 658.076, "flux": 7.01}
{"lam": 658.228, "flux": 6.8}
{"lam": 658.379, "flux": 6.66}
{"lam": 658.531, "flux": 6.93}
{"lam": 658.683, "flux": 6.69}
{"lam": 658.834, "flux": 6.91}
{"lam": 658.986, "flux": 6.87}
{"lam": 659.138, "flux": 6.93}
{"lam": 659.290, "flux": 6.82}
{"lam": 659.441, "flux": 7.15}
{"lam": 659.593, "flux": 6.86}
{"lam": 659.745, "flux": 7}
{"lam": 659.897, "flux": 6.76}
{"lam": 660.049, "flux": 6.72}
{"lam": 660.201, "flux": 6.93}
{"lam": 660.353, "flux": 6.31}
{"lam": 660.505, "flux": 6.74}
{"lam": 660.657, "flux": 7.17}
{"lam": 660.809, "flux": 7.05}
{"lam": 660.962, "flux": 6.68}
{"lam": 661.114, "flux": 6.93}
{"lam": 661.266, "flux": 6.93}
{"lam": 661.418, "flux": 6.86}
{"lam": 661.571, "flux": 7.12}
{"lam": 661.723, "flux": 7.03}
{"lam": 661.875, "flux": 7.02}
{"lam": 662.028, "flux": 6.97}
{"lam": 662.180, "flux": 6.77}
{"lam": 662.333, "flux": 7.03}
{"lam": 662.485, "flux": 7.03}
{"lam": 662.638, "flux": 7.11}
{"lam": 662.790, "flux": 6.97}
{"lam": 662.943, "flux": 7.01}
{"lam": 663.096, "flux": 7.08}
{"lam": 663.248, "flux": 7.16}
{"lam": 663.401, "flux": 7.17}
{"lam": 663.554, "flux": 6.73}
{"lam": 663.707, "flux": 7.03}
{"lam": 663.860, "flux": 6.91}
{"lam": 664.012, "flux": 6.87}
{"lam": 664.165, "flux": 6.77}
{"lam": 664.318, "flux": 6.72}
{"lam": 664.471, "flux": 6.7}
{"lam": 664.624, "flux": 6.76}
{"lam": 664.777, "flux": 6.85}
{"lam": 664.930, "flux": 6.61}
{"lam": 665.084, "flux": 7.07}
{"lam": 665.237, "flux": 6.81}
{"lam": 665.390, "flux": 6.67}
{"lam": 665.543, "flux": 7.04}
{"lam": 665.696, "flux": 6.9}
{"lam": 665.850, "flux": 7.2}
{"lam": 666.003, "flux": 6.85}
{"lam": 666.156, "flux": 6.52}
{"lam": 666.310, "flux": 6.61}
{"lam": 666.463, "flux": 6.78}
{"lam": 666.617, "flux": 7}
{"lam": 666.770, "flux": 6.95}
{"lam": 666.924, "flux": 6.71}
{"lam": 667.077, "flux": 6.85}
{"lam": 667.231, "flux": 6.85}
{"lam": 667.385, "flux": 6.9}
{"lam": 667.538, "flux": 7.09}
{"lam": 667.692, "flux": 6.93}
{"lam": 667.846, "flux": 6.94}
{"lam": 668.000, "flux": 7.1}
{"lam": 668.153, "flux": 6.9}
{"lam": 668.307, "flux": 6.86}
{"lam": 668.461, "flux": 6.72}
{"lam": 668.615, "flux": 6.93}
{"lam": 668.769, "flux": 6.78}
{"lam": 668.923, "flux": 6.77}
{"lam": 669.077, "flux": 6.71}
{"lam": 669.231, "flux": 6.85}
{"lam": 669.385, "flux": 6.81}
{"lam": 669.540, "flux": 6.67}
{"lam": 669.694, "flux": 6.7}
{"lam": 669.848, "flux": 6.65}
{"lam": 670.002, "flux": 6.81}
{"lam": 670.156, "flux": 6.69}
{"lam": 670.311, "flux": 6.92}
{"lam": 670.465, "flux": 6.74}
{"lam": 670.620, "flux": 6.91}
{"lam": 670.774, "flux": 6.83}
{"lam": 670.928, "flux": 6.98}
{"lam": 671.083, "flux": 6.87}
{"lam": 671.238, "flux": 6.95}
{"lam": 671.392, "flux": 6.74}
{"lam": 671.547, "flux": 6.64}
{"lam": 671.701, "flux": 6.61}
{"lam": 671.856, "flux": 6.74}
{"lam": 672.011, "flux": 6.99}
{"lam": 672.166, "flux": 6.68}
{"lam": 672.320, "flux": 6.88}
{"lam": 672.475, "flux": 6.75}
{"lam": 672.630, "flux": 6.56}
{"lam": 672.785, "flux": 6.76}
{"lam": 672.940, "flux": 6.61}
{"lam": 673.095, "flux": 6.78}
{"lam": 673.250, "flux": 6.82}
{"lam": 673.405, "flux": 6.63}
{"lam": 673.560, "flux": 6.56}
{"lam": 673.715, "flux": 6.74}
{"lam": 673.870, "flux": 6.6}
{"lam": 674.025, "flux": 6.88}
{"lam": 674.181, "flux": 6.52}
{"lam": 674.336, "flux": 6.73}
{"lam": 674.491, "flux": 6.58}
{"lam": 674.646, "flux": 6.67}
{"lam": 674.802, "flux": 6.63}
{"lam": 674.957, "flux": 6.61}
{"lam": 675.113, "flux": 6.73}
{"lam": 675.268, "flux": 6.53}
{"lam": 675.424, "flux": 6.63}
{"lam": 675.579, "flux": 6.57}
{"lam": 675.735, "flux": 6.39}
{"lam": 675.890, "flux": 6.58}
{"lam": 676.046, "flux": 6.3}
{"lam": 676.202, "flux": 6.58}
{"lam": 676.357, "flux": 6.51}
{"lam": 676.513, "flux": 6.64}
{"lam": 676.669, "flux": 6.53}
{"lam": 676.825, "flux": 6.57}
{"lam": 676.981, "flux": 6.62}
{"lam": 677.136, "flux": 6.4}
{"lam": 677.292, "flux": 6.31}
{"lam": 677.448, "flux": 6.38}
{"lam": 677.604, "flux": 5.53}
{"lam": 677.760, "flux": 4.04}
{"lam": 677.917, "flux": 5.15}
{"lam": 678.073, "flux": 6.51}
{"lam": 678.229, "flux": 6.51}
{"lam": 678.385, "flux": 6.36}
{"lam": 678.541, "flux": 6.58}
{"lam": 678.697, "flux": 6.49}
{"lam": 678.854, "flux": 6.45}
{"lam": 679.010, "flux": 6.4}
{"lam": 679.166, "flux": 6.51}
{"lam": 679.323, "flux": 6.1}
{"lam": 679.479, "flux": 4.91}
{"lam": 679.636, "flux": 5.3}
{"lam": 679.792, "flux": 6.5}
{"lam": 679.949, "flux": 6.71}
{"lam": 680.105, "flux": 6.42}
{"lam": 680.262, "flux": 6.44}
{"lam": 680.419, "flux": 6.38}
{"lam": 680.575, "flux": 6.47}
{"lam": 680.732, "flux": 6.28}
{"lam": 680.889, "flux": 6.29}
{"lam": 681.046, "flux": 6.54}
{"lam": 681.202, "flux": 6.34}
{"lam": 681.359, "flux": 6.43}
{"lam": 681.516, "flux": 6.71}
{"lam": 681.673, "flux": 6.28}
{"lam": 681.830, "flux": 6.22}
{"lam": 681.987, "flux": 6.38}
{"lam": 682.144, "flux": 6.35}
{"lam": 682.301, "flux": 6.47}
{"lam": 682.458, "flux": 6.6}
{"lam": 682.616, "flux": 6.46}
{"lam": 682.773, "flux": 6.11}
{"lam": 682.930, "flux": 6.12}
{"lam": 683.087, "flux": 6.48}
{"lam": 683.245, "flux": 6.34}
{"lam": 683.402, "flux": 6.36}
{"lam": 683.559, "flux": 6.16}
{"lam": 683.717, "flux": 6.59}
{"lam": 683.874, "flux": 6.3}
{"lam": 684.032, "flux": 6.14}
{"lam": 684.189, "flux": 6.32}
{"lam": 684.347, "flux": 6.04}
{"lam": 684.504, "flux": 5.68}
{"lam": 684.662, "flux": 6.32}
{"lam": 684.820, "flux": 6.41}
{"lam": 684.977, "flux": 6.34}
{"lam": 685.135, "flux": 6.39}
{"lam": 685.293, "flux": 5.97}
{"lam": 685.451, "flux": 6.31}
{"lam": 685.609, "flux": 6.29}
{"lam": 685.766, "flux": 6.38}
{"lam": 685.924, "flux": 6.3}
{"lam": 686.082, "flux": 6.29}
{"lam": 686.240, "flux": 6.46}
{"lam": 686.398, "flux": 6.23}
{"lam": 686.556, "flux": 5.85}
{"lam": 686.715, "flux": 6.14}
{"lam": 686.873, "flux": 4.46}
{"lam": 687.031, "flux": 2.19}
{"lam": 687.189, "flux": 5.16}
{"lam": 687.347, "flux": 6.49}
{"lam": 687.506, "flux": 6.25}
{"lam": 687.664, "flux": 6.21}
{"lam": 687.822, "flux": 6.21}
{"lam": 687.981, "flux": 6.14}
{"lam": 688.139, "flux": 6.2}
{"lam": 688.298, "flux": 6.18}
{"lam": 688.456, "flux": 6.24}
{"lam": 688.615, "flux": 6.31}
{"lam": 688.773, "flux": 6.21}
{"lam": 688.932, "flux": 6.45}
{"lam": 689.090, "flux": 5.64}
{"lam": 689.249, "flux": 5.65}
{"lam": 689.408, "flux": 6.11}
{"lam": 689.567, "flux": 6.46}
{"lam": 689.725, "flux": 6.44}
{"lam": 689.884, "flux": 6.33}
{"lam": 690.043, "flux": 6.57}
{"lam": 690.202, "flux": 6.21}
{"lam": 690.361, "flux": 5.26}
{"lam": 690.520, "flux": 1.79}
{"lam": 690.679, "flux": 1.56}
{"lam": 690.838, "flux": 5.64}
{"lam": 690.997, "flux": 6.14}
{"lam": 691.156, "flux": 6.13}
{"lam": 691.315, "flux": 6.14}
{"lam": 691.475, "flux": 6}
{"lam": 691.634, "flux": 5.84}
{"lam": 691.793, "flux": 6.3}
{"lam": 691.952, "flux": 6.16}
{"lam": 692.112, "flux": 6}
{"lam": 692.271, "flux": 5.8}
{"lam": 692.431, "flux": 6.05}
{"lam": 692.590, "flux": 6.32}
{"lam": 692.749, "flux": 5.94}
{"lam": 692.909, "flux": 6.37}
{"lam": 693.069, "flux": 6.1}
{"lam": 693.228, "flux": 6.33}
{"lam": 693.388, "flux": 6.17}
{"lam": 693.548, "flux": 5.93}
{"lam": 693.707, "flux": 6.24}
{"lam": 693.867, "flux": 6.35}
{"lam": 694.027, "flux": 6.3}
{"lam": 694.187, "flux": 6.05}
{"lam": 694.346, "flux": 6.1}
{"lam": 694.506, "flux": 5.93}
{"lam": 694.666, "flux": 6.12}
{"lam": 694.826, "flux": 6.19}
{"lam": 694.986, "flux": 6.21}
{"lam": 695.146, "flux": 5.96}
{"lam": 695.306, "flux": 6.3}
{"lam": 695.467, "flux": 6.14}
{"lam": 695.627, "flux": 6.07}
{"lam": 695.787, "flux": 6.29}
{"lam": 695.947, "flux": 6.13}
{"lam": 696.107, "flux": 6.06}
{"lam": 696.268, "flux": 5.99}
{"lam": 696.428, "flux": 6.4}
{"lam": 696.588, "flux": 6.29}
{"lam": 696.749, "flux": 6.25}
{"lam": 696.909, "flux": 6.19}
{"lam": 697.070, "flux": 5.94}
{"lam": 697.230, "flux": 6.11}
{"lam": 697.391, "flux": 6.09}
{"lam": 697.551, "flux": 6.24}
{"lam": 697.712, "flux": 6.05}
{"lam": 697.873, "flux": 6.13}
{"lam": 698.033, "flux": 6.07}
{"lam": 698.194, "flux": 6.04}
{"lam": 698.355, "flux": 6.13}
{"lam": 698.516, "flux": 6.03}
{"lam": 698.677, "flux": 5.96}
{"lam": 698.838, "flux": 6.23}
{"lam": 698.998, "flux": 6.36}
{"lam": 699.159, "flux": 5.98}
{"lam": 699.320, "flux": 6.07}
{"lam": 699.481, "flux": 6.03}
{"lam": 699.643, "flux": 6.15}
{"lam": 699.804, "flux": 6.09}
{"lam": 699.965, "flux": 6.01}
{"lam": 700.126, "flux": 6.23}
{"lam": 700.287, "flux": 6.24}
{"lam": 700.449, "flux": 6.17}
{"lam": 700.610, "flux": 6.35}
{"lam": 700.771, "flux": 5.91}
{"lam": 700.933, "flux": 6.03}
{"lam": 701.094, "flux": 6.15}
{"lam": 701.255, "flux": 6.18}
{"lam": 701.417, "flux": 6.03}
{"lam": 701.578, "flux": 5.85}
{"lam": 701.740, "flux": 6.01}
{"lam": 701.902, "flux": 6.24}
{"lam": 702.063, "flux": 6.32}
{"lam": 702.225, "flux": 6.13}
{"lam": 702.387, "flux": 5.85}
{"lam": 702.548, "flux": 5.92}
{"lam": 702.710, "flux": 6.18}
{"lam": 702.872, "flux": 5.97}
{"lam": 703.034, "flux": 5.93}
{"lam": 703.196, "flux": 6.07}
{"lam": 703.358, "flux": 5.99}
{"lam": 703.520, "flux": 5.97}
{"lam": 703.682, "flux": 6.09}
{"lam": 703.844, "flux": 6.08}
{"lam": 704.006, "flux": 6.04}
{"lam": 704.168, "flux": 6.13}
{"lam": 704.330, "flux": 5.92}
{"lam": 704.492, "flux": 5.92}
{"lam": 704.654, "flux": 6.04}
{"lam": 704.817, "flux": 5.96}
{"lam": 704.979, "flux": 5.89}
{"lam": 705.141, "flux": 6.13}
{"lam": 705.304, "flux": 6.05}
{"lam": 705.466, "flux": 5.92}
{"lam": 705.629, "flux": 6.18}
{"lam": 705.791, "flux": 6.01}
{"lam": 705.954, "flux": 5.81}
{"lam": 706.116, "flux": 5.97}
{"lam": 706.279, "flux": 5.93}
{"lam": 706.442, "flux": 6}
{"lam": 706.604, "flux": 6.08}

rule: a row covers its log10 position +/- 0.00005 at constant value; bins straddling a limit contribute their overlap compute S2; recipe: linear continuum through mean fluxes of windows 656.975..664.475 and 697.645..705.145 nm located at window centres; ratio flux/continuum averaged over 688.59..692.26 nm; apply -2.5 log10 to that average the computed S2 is 0.11 mag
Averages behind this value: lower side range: 6.9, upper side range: 6.07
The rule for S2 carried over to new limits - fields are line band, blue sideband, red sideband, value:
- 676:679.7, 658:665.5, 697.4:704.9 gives 0.07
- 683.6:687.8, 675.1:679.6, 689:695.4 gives 0.01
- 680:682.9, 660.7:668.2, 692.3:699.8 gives 0.02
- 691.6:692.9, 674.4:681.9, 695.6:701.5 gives 0.02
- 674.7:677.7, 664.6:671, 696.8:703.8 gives 0.03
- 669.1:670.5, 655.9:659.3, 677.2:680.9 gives -0.05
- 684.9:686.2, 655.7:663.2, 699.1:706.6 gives 0.02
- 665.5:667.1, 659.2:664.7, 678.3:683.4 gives -0.01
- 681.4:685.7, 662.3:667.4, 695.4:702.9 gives 0.03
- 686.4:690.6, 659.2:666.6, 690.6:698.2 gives 0.08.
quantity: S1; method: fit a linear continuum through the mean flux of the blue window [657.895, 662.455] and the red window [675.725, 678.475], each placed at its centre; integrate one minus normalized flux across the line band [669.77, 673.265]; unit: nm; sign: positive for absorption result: -0.186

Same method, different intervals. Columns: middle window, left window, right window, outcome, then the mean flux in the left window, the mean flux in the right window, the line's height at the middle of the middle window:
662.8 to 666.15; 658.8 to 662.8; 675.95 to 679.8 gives -0.07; 6.91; 6.16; 6.75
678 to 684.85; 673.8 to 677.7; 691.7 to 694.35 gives 0.08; 6.51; 6.15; 6.39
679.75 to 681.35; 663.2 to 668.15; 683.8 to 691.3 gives -0.07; 6.88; 5.85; 6.18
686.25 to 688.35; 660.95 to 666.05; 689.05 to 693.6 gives 0.09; 6.93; 5.77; 5.94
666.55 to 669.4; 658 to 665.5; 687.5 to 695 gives -0.08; 6.89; 5.94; 6.69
